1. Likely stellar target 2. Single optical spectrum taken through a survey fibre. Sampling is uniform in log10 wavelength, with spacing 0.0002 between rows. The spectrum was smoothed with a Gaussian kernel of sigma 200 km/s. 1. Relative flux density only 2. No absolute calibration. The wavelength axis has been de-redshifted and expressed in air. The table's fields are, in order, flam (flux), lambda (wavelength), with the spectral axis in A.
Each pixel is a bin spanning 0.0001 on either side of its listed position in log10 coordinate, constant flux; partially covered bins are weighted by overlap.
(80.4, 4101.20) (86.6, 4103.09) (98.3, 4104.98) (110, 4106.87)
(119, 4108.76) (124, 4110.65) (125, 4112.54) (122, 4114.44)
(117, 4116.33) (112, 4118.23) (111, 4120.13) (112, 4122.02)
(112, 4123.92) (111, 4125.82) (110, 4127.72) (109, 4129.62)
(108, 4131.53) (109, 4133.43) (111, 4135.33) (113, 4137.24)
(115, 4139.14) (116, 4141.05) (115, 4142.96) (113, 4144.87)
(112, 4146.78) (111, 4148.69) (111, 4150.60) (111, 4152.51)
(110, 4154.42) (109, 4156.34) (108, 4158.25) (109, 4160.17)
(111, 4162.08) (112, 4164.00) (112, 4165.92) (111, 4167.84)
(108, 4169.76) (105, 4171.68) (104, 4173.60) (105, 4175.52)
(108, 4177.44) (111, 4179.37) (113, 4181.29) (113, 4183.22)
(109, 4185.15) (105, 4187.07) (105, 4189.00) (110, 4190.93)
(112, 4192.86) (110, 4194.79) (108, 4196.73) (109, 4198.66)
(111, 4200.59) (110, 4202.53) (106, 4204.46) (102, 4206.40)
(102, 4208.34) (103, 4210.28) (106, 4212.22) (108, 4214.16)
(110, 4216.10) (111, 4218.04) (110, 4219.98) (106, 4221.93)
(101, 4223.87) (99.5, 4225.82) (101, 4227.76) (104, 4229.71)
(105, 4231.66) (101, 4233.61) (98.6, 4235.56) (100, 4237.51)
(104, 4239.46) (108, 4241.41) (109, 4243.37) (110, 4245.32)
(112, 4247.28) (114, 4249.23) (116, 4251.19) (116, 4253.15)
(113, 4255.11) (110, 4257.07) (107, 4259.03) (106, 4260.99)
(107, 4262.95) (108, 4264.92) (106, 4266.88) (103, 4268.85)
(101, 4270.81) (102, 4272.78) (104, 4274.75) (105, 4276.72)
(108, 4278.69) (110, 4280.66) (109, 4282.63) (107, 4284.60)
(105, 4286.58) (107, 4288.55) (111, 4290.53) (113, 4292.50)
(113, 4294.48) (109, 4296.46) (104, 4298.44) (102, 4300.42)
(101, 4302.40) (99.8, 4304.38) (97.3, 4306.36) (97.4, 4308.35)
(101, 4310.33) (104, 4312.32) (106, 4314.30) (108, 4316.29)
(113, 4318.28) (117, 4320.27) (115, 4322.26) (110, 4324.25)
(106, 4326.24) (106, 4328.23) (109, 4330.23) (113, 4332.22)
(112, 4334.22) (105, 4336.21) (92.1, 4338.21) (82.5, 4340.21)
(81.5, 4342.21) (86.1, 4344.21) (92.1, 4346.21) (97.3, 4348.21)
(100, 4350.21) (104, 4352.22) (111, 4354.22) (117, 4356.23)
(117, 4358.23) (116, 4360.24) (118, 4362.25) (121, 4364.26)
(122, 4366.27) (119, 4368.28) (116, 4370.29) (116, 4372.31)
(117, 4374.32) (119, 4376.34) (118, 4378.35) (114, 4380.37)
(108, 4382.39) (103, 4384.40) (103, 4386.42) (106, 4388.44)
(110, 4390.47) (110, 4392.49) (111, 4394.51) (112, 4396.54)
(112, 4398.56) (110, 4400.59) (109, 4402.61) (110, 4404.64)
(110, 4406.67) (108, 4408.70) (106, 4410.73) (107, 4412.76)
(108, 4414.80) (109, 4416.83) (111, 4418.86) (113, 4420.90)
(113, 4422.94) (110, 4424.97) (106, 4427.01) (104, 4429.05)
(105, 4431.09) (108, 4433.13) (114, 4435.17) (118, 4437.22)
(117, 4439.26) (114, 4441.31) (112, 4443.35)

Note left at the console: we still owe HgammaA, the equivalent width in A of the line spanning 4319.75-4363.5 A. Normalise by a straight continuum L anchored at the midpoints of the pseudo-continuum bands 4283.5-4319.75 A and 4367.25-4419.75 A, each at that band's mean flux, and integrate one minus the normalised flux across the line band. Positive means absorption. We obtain 1.2 A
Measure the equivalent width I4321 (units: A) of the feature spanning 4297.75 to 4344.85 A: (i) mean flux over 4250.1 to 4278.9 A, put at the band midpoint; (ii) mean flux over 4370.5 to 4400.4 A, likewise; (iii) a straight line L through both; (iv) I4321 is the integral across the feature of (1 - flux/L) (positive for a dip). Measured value 2.7 A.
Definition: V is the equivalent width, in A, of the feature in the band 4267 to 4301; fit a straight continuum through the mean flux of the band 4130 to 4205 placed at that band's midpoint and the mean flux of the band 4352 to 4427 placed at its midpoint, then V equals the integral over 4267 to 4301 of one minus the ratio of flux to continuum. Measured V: 1.3 A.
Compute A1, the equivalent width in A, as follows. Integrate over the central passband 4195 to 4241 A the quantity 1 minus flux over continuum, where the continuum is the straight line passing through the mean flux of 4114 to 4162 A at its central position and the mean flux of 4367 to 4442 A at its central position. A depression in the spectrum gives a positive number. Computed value 2.6 A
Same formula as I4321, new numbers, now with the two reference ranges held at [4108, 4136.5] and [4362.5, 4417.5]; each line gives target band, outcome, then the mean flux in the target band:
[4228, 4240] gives 1.2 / 102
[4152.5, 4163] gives 0.4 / 110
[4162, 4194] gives 1.3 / 109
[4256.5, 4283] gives 1.6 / 106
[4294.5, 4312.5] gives 1.6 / 102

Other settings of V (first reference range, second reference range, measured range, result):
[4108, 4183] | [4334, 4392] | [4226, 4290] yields 1.8 A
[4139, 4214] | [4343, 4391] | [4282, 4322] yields 1.3 A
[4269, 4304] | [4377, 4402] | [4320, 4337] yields -0.4 A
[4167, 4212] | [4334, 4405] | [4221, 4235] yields 0.7 A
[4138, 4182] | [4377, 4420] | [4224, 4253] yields 1.1 A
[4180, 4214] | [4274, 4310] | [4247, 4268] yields -0.8 A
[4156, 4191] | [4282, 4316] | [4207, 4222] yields 0.1 A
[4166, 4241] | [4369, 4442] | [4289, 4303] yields 0.1 A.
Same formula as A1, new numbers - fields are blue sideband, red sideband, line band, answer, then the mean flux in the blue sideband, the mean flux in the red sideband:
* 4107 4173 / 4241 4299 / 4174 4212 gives 1.0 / 112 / 108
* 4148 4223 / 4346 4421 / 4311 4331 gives 0.2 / 109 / 111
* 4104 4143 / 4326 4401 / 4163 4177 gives 0.5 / 113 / 108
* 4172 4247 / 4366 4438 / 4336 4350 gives 2.4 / 107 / 111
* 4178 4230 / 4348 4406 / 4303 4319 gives 1.0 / 107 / 112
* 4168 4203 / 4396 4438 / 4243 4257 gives -0.5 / 109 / 110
